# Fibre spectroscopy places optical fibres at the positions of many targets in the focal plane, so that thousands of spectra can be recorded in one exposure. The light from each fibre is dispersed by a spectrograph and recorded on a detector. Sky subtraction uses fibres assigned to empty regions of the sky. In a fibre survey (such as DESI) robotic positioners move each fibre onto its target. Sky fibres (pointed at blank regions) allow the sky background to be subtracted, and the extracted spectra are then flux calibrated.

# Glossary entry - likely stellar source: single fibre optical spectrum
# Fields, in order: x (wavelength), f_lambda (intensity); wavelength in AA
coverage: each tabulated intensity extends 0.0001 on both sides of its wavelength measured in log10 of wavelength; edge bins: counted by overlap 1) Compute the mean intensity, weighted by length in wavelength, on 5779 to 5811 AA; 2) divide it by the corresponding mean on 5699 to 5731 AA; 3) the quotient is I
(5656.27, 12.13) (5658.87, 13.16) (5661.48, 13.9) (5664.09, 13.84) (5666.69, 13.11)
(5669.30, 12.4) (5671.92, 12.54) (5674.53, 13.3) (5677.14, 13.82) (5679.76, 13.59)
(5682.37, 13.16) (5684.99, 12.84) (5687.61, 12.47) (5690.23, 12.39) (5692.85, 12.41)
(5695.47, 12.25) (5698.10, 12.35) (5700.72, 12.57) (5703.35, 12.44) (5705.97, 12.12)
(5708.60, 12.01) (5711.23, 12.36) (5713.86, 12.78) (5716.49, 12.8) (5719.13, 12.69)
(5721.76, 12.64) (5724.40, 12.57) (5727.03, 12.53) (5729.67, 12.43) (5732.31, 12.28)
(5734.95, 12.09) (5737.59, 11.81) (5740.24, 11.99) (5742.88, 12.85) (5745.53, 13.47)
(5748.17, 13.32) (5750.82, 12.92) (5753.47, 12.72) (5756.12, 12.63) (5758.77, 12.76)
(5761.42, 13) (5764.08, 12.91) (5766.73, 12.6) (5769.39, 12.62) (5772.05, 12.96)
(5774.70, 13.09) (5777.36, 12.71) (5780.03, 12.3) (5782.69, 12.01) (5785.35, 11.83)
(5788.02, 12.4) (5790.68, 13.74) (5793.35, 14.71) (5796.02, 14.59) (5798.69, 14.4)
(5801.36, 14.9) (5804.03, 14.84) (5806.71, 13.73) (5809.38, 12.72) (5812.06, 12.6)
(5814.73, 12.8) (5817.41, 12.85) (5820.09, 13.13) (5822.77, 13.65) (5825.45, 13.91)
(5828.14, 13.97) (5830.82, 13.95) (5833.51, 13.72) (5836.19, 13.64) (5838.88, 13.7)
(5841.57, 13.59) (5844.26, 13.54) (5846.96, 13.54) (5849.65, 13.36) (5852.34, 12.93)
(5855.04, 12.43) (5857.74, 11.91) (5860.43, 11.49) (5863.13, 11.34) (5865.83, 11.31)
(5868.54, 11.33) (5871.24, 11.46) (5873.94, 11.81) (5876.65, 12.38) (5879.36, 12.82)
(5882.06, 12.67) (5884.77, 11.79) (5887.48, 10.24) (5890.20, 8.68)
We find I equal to 1.1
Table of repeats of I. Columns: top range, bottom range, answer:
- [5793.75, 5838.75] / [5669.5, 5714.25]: 1.08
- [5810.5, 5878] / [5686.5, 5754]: 1.02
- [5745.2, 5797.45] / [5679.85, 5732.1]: 1.03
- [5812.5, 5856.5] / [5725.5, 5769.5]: 1.06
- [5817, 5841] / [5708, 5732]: 1.09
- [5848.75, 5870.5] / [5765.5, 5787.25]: 0.96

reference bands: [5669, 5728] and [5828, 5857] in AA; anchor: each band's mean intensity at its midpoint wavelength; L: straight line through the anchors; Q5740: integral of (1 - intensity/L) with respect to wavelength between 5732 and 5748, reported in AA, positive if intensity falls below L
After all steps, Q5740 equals 0.49 AA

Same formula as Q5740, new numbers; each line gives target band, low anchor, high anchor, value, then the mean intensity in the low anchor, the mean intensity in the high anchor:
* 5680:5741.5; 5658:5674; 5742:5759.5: 2.8 AA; 13.2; 13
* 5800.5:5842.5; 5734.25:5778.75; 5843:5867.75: -3.6 AA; 12.7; 12.4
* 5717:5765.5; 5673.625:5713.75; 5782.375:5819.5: 1.4 AA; 12.7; 13.5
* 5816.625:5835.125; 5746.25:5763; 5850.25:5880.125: -2.0 AA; 12.9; 11.9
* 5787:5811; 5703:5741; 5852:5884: -3.7 AA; 12.4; 12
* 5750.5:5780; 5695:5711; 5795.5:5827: 0.7 AA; 12.3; 13.7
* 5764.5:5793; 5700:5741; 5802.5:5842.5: 0.7 AA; 12.4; 13.5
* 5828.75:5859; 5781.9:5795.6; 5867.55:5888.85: -2.5 AA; 13.1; 11.8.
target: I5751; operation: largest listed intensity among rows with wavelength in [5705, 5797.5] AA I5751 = 14.71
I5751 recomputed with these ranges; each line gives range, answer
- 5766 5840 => 14.9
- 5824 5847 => 13.97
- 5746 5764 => 13.32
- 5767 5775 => 13.09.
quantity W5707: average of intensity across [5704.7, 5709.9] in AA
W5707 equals 12.1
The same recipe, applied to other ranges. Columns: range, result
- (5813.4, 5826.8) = 13.3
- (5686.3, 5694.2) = 12.4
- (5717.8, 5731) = 12.6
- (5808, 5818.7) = 12.8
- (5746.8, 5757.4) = 12.9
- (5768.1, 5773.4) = 12.8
